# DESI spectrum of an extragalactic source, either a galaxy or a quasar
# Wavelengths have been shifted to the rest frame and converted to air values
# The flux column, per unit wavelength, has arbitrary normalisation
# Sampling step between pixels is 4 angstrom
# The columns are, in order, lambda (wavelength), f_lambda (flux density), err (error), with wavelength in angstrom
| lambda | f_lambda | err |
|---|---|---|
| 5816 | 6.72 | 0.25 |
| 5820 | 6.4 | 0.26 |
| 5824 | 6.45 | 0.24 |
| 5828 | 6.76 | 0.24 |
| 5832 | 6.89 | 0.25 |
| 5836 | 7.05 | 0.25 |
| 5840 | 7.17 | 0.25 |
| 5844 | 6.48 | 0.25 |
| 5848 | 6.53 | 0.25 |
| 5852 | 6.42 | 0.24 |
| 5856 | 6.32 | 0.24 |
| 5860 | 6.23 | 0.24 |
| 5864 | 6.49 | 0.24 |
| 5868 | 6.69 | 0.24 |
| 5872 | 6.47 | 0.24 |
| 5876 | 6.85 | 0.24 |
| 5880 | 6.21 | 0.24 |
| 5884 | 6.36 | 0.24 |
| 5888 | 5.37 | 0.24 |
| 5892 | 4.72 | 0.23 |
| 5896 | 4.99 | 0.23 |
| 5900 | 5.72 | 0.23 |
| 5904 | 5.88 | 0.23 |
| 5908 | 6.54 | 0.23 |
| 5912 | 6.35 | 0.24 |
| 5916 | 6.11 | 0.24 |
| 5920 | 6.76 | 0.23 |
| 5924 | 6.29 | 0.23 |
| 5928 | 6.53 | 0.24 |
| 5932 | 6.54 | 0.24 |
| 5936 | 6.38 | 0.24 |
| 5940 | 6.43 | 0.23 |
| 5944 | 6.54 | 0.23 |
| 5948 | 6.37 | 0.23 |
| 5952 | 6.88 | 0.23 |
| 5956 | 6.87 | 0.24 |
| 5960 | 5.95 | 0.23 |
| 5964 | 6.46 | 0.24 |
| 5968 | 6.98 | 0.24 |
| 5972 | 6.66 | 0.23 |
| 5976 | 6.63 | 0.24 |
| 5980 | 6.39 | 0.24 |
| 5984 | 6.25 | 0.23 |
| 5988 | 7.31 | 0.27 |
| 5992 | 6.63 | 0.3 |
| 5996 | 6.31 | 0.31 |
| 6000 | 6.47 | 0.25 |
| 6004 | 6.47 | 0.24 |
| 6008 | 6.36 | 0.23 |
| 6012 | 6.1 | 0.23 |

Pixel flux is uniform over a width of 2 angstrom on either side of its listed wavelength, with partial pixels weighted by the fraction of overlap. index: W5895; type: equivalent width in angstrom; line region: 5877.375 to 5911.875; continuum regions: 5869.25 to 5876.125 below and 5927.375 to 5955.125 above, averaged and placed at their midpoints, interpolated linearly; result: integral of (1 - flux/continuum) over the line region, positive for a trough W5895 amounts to 4.2 angstrom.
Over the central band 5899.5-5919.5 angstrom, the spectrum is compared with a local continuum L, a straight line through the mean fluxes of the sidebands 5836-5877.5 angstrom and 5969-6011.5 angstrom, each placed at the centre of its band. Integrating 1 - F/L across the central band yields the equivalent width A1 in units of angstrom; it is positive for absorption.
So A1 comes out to 1.1 angstrom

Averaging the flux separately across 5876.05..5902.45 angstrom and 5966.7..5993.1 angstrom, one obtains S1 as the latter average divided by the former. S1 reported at 1.2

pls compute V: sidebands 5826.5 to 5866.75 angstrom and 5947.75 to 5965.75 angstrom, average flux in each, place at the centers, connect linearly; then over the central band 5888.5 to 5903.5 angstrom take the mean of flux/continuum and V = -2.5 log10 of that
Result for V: 0.25 mag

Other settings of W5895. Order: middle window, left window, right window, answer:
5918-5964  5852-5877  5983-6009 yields 0.2 angstrom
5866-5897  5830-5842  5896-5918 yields 2.0 angstrom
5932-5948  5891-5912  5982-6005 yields -1.0 angstrom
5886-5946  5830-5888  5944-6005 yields 4.4 angstrom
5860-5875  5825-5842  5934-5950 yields 0.6 angstrom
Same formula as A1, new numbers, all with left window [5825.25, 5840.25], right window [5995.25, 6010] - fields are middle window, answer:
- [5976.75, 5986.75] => 0.1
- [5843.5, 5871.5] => 1.6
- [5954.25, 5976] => -0.2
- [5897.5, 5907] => 1.2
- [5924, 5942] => 0.5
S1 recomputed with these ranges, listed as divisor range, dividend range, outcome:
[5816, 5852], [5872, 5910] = 0.88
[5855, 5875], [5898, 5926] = 0.96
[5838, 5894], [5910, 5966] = 1.02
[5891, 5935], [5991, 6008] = 1.06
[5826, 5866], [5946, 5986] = 0.99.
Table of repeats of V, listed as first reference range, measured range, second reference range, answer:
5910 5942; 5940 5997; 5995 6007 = -0.03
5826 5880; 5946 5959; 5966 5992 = 0.01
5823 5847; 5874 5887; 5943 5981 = 0.06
